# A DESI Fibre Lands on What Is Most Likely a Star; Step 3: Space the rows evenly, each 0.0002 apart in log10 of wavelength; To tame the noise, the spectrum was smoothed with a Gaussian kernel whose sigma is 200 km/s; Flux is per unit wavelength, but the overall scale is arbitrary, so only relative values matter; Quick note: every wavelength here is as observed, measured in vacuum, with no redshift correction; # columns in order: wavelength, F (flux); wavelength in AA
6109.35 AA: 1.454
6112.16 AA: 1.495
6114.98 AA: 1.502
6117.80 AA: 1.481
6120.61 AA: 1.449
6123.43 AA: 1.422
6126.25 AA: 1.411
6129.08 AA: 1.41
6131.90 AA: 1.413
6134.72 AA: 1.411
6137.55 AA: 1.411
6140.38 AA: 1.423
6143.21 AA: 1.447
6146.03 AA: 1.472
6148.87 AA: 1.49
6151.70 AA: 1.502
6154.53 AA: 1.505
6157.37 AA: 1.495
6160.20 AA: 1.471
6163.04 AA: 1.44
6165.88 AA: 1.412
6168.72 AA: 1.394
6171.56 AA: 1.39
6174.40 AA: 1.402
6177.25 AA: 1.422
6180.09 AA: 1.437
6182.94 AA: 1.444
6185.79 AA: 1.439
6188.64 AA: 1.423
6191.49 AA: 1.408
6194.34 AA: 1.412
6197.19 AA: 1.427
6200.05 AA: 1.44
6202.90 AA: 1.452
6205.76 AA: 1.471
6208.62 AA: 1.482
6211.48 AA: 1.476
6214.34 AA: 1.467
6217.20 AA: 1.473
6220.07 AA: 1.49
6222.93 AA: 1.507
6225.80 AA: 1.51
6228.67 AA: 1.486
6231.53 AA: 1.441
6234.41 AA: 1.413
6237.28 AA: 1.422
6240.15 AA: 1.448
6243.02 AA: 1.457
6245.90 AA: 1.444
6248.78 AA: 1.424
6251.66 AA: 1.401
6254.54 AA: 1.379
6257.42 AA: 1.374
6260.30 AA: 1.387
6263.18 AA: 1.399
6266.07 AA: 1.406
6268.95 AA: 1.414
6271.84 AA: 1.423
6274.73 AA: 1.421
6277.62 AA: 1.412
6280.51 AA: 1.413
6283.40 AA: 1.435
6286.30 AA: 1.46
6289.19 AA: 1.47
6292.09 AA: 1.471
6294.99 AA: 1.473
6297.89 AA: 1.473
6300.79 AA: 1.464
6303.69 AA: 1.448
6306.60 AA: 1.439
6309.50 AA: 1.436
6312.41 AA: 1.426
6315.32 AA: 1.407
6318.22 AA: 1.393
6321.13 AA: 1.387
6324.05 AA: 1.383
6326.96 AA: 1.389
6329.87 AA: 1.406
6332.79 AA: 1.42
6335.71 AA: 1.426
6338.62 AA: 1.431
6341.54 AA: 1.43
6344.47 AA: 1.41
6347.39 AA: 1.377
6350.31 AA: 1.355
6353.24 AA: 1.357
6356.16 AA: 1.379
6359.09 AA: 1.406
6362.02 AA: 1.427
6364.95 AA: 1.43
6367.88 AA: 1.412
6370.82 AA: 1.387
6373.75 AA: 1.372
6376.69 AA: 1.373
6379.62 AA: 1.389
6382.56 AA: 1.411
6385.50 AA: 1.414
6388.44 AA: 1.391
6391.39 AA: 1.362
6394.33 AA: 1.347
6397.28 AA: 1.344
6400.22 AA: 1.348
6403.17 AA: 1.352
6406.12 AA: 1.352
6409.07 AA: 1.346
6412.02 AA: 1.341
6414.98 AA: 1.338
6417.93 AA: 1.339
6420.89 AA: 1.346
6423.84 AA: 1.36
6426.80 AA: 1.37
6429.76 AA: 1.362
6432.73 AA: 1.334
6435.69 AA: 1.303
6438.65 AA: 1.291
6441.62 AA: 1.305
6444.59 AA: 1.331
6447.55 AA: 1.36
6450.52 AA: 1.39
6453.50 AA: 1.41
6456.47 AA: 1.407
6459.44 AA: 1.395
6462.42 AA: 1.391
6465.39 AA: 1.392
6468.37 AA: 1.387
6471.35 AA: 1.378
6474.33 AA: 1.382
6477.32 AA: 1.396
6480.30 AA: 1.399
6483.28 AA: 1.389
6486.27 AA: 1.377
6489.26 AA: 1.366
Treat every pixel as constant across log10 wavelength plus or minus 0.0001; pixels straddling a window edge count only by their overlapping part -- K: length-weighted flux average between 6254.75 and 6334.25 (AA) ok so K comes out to 1.42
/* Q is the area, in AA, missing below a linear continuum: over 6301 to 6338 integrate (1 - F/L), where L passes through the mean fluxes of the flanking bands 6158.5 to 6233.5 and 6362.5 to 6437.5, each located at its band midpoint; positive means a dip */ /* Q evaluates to -0.5 AA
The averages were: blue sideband 1.45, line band 1.42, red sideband 1.37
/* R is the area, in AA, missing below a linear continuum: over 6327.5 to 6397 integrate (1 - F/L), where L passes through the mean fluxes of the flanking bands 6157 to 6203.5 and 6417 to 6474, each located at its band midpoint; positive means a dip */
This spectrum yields -0.64 AA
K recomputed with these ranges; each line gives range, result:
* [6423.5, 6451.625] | 1.34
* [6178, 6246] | 1.45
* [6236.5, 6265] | 1.41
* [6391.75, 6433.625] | 1.35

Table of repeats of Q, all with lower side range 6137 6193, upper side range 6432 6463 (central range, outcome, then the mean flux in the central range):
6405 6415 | 0.2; 1.34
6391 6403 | 0.2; 1.35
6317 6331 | 0.0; 1.39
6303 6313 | -0.3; 1.44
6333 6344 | -0.3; 1.43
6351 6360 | 0.0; 1.38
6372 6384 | -0.1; 1.39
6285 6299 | -0.7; 1.47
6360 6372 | -0.3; 1.41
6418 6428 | 0.1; 1.36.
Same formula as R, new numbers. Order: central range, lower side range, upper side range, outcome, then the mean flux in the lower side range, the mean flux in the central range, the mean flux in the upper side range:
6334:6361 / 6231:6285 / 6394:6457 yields -0.3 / 1.42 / 1.4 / 1.35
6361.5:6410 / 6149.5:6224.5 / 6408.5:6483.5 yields 0.1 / 1.45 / 1.38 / 1.36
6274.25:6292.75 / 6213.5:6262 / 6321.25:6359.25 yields -0.2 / 1.44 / 1.44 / 1.4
